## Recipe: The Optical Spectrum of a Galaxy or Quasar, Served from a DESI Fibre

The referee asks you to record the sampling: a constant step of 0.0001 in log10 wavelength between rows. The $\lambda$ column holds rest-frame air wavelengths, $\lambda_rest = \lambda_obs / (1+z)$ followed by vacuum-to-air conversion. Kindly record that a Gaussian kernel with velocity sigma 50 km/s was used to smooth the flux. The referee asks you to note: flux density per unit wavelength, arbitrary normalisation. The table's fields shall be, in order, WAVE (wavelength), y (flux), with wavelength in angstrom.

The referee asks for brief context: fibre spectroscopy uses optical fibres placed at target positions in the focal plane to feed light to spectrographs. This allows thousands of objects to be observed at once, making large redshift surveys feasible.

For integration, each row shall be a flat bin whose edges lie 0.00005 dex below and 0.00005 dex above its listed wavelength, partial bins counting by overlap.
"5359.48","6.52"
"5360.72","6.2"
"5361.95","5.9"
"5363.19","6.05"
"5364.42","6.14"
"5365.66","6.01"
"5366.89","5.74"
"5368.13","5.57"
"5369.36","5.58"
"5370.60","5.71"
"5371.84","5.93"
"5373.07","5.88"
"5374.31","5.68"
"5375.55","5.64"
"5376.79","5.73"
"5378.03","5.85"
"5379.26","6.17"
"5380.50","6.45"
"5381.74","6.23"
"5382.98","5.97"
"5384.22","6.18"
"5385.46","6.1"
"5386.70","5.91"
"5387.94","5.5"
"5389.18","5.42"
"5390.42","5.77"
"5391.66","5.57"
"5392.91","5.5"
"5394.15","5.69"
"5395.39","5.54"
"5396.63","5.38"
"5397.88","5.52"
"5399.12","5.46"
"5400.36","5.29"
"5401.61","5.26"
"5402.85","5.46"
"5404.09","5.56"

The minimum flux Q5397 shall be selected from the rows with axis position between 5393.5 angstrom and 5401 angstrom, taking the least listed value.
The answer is 5.29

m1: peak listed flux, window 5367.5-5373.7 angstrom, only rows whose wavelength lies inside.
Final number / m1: 5.93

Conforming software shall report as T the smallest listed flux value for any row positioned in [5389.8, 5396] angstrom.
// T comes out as 5.5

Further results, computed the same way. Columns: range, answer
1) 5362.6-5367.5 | 5.74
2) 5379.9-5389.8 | 5.42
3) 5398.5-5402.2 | 5.26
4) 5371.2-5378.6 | 5.64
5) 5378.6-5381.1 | 6.17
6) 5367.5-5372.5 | 5.57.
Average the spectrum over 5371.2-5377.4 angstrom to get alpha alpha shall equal 5.77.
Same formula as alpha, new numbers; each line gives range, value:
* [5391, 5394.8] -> 5.58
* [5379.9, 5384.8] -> 6.2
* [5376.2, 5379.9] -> 5.93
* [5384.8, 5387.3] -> 6.01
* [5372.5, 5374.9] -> 5.77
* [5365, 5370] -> 5.73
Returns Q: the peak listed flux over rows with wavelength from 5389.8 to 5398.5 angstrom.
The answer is 5.77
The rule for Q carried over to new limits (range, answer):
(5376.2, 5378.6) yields 5.85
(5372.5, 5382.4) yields 6.45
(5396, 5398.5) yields 5.52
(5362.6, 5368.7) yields 6.14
